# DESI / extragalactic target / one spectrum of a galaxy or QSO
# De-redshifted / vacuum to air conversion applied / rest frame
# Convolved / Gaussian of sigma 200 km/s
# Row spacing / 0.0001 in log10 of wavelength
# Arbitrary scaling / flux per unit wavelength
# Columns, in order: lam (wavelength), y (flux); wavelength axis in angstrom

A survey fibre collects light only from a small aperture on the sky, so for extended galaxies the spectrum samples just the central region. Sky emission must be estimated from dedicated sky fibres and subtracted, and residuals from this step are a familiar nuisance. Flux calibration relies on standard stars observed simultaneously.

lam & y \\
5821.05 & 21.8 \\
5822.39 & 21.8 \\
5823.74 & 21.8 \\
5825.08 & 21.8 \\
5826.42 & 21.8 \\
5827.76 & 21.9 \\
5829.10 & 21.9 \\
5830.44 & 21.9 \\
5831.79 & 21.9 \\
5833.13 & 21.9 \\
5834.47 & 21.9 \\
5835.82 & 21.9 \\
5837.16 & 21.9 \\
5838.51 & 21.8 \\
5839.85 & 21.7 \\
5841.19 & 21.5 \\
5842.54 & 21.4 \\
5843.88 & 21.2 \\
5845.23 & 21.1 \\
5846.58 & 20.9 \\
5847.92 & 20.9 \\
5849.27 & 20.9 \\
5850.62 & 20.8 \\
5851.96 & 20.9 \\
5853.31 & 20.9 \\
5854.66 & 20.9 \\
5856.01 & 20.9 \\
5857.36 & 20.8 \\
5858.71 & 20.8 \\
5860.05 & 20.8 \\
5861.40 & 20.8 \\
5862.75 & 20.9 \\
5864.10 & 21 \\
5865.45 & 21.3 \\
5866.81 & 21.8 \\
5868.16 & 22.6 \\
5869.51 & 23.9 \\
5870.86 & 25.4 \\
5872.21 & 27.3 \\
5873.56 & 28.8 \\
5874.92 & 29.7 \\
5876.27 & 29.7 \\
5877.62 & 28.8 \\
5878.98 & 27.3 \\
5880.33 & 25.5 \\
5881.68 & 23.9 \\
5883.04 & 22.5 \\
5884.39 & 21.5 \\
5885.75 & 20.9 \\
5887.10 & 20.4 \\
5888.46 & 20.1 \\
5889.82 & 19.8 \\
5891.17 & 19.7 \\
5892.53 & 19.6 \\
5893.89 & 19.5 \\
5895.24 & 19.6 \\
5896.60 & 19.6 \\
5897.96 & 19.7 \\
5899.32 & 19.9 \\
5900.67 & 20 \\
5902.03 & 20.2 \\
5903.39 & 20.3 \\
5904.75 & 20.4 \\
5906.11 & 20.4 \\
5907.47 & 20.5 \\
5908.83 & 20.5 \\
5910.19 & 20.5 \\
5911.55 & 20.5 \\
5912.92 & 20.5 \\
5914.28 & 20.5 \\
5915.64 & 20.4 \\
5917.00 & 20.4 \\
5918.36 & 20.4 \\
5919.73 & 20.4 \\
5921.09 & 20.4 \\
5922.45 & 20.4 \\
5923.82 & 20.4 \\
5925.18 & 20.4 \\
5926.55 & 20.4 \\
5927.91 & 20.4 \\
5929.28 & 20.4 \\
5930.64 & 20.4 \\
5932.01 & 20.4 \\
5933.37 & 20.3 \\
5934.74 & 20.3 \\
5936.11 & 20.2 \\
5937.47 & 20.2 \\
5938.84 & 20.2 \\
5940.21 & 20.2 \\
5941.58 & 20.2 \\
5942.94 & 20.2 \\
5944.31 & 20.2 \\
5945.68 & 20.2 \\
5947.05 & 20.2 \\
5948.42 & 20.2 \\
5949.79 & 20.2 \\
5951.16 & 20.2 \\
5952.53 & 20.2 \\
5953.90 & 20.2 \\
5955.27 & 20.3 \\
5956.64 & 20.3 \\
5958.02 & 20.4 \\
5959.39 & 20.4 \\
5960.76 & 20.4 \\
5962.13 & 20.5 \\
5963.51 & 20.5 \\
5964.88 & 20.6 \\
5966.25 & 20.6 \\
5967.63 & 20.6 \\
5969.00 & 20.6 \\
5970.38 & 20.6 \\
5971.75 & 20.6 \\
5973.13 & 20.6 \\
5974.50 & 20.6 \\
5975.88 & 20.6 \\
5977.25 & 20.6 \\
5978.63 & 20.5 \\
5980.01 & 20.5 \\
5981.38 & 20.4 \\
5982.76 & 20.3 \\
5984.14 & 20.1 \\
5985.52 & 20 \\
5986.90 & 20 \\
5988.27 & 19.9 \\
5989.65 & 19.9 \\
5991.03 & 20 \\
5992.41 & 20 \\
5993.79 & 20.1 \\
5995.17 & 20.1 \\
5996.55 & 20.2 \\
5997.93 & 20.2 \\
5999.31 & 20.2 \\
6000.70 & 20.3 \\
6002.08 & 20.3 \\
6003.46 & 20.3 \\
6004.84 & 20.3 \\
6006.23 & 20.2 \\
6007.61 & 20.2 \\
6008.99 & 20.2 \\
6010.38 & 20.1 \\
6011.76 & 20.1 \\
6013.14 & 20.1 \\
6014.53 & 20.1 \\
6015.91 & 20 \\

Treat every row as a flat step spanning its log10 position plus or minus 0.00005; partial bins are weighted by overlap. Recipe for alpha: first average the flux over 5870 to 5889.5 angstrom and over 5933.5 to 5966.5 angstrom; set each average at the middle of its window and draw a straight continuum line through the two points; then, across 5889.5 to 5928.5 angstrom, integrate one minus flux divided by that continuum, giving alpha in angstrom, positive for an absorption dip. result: 4.8 angstrom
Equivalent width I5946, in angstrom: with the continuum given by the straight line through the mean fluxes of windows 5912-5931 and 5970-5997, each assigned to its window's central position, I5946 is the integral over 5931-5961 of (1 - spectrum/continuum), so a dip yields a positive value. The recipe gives 0.2 angstrom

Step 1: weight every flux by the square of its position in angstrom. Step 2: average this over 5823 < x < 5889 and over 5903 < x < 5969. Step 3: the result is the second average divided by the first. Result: 0.93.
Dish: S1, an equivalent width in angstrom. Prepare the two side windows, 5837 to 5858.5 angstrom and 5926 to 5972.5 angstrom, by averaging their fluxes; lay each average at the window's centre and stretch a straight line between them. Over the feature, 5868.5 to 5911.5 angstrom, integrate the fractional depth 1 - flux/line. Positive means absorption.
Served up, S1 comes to -3.3 angstrom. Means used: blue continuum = 21.1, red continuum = 20.3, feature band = 22.4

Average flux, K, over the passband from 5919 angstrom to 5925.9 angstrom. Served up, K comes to 20.4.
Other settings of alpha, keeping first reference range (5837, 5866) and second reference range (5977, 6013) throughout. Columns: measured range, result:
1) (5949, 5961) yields 0.1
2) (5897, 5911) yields 0.4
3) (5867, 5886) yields -4.2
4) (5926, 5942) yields 0.2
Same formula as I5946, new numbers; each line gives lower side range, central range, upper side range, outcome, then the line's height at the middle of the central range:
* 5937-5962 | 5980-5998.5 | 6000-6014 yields 0.1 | 20.2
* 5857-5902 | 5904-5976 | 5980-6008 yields 3.0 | 21.3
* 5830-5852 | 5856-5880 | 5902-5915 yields -3.6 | 21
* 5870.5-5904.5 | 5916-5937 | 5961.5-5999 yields 1.3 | 21.7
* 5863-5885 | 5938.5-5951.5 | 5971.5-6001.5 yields 1.1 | 22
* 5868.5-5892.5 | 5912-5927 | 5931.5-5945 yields 0.8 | 21.6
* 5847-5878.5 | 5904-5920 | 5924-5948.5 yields 0.6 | 21.2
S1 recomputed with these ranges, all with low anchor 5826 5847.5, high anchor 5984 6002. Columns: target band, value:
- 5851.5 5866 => 0.4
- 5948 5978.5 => -0.1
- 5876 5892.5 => -1.4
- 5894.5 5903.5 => 0.5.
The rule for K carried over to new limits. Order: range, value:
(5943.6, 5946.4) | 20.2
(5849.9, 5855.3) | 20.9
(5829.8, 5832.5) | 21.9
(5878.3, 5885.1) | 24.1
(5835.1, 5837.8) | 21.9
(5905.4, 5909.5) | 20.5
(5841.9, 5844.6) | 21.3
